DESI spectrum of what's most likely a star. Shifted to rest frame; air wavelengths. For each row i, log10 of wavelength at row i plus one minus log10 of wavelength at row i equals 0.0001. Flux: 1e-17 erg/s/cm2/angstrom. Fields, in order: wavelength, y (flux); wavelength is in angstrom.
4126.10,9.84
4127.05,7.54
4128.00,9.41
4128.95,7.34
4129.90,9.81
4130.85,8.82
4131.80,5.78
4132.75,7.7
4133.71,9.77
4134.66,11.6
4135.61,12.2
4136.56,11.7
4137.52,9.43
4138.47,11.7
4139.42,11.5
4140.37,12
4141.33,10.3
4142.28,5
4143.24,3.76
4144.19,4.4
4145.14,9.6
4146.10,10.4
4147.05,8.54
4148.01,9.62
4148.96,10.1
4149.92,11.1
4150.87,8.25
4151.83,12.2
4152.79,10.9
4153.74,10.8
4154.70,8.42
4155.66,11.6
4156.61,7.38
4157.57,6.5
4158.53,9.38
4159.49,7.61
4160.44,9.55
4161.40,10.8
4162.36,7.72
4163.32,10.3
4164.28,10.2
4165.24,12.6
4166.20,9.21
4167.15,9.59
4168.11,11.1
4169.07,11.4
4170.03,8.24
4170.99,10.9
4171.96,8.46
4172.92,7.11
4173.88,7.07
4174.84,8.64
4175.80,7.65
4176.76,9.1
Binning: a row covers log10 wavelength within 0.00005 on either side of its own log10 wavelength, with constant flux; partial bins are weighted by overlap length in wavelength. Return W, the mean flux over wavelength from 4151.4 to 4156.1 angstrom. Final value 10.8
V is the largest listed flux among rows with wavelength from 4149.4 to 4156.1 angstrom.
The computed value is 12.2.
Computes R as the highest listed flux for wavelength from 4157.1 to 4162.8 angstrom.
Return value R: 10.8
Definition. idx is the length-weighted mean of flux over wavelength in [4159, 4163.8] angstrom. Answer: 9.2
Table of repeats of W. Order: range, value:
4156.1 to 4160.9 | 8.12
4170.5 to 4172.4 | 9.65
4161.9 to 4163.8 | 9.01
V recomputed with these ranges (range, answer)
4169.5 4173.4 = 10.9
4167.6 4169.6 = 11.4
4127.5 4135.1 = 11.6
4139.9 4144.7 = 12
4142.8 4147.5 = 10.4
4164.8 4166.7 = 12.6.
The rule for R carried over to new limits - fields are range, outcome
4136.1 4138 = 11.7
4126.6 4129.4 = 9.41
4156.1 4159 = 9.38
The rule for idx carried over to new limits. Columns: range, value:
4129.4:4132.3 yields 8.14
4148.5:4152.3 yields 10.4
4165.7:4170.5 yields 9.94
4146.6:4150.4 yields 9.85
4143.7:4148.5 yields 8.52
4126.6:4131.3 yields 8.59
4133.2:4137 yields 11.3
